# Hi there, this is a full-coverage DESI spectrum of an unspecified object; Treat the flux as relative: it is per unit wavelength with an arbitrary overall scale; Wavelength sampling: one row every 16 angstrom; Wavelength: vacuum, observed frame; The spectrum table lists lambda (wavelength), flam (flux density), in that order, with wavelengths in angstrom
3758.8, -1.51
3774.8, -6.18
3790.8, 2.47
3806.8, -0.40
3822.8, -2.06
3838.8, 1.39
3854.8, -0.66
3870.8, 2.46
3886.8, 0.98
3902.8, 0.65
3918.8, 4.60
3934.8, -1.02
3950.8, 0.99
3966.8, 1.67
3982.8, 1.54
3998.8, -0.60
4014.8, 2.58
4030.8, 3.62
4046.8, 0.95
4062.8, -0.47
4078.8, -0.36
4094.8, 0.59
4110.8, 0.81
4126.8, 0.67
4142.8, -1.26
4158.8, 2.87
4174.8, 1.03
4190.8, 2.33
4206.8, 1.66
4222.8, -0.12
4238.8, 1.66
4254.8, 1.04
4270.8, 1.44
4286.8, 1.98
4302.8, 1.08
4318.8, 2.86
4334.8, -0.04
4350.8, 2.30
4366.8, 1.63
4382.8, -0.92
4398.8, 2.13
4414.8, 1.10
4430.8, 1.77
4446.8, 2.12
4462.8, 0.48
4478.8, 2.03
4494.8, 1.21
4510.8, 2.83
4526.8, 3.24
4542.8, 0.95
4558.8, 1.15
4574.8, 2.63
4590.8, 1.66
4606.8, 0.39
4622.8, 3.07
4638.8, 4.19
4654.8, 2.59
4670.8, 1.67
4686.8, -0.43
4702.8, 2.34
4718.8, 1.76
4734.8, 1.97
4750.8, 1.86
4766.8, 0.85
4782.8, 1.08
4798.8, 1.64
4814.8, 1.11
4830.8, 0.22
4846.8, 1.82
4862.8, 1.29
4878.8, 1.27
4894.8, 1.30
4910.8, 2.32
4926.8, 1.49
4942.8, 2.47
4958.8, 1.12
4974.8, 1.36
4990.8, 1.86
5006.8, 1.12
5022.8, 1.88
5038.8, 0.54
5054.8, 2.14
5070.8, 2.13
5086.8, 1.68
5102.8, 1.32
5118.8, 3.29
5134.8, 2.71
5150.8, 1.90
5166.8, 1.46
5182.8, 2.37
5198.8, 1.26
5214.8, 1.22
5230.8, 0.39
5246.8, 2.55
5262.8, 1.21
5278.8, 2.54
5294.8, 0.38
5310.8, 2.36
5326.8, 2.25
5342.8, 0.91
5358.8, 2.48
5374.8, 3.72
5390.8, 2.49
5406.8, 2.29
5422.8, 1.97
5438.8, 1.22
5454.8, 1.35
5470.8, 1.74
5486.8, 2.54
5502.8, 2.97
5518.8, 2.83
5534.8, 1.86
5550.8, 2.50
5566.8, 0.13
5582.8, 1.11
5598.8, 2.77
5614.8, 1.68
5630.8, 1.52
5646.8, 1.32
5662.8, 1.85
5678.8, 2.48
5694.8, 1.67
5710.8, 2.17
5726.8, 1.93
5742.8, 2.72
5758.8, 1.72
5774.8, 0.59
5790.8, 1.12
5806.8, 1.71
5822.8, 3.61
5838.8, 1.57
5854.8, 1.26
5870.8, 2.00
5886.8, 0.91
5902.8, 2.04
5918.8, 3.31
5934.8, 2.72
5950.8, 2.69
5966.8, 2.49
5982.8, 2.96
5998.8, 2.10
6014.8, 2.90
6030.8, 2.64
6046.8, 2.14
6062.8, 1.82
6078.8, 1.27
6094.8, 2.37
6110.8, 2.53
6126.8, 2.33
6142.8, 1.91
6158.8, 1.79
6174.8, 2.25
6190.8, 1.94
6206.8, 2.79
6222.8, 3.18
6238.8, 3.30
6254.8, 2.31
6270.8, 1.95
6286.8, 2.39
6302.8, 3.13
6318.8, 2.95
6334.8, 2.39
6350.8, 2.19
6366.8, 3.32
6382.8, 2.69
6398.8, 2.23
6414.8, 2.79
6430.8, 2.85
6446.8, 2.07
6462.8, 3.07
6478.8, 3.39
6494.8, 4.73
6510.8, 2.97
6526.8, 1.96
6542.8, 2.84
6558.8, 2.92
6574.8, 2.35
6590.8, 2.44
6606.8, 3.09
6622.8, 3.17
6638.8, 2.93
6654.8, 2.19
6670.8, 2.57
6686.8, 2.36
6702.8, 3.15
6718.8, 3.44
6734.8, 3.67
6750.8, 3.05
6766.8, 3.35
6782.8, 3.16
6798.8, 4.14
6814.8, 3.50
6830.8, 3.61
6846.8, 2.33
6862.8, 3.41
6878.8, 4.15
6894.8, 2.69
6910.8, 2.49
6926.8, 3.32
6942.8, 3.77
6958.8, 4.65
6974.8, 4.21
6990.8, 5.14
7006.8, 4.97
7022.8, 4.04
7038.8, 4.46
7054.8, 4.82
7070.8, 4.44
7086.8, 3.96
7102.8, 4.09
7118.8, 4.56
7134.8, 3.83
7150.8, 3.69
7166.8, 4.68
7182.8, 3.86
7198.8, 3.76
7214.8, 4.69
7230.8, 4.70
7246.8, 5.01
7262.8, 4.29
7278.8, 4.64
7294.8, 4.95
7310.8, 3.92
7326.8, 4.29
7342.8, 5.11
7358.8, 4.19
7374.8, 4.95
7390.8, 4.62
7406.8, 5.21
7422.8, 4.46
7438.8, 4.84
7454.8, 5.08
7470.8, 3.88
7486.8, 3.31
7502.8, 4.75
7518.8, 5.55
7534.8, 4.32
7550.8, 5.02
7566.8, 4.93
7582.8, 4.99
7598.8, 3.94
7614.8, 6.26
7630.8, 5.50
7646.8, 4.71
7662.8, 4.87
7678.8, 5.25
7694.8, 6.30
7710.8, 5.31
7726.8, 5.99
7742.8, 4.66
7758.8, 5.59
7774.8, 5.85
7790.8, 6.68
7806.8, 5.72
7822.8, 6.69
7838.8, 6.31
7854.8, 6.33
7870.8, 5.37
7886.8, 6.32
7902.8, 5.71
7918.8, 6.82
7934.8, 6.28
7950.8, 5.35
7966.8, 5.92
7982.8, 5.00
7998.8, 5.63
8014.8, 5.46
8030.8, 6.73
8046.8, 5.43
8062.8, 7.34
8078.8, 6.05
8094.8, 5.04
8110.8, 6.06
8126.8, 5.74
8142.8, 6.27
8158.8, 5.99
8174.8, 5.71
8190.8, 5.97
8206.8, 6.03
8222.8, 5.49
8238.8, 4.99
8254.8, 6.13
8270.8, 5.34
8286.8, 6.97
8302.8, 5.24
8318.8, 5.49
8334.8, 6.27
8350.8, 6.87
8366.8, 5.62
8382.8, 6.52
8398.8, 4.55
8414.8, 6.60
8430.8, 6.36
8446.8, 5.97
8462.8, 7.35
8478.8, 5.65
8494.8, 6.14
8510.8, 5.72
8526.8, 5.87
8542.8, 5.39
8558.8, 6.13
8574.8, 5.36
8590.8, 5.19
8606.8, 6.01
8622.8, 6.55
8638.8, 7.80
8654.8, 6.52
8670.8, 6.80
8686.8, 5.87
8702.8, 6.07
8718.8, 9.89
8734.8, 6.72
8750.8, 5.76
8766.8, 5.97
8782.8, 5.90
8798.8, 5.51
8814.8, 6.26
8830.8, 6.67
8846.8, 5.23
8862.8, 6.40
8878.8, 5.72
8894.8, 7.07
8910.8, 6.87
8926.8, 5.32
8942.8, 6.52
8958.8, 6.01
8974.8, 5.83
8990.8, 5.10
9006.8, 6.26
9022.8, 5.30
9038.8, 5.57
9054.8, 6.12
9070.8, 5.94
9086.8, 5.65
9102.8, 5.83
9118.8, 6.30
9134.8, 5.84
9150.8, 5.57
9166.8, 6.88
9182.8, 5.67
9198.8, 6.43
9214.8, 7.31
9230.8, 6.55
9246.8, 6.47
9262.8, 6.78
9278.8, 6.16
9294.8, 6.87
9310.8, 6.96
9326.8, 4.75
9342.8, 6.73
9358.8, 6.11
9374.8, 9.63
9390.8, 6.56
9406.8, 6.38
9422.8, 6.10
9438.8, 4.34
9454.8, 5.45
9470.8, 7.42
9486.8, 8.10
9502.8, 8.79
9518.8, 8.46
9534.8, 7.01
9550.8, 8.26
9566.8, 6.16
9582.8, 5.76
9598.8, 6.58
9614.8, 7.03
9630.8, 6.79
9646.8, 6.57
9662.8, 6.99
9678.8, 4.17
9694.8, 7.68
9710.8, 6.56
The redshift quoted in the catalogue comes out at 0.741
